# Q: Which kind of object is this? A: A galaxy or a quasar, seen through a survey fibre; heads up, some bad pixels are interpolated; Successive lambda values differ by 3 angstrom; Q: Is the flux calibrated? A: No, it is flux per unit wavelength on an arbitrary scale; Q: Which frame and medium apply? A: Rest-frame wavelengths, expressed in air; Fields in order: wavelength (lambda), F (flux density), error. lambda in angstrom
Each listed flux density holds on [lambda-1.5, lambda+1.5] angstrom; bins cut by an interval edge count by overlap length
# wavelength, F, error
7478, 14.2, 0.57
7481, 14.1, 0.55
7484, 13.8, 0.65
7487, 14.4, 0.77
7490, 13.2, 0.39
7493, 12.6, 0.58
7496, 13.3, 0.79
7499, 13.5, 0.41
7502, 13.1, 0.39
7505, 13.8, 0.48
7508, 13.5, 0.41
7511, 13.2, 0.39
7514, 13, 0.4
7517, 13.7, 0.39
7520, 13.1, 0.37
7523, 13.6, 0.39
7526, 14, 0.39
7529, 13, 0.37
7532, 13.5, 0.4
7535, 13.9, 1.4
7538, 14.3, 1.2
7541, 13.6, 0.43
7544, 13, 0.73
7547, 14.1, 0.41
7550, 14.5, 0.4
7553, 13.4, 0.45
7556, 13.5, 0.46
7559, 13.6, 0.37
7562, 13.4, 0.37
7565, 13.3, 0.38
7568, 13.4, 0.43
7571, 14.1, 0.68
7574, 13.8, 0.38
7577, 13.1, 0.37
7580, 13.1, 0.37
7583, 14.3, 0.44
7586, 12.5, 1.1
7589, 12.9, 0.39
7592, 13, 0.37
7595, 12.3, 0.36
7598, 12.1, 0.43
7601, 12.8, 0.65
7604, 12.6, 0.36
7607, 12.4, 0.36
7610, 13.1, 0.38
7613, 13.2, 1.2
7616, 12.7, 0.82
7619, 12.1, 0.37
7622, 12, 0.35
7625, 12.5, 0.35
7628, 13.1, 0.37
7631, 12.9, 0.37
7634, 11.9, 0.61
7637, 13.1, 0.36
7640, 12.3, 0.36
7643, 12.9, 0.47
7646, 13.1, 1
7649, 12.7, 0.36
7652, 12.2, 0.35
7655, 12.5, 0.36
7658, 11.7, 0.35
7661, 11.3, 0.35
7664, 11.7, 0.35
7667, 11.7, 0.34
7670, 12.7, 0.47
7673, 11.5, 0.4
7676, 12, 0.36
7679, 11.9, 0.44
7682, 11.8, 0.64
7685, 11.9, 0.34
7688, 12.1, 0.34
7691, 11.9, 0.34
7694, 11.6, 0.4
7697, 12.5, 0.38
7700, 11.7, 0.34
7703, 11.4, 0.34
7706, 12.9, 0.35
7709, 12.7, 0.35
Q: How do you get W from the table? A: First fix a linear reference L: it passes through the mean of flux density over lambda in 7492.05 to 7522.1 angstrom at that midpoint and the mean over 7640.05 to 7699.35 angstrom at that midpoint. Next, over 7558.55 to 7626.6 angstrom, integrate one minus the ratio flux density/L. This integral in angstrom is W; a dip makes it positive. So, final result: -1.6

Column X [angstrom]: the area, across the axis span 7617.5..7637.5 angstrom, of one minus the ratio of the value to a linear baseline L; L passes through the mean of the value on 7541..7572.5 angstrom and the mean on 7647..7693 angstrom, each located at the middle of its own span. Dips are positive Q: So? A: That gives 0.18 angstrom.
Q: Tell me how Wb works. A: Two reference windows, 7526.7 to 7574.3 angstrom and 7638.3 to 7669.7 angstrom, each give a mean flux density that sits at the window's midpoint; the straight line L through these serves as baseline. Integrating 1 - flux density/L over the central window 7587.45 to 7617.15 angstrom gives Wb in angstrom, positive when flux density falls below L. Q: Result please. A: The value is 0.5 angstrom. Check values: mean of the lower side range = 13.7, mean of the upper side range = 12.2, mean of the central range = 12.7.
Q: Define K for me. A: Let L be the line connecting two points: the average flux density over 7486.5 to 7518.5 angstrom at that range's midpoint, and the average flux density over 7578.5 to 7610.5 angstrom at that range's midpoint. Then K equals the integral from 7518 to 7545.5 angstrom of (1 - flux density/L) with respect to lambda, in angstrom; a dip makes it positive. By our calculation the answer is -0.8 angstrom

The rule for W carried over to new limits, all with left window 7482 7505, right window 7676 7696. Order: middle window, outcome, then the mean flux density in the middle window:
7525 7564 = -1.88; 13.7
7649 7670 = 0.24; 12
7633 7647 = -0.46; 12.7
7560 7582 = -1.12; 13.5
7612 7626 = -0.04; 12.5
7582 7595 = -0.36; 13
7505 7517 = -0.05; 13.4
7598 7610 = -0.04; 12.6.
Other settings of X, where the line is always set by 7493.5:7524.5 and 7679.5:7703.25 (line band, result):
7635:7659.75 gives -0.6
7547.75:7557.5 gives -0.6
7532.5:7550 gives -1.0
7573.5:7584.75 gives -0.7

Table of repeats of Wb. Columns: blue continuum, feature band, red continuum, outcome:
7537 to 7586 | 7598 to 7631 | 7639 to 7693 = 0.5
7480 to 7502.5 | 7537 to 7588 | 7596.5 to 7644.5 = -2.2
